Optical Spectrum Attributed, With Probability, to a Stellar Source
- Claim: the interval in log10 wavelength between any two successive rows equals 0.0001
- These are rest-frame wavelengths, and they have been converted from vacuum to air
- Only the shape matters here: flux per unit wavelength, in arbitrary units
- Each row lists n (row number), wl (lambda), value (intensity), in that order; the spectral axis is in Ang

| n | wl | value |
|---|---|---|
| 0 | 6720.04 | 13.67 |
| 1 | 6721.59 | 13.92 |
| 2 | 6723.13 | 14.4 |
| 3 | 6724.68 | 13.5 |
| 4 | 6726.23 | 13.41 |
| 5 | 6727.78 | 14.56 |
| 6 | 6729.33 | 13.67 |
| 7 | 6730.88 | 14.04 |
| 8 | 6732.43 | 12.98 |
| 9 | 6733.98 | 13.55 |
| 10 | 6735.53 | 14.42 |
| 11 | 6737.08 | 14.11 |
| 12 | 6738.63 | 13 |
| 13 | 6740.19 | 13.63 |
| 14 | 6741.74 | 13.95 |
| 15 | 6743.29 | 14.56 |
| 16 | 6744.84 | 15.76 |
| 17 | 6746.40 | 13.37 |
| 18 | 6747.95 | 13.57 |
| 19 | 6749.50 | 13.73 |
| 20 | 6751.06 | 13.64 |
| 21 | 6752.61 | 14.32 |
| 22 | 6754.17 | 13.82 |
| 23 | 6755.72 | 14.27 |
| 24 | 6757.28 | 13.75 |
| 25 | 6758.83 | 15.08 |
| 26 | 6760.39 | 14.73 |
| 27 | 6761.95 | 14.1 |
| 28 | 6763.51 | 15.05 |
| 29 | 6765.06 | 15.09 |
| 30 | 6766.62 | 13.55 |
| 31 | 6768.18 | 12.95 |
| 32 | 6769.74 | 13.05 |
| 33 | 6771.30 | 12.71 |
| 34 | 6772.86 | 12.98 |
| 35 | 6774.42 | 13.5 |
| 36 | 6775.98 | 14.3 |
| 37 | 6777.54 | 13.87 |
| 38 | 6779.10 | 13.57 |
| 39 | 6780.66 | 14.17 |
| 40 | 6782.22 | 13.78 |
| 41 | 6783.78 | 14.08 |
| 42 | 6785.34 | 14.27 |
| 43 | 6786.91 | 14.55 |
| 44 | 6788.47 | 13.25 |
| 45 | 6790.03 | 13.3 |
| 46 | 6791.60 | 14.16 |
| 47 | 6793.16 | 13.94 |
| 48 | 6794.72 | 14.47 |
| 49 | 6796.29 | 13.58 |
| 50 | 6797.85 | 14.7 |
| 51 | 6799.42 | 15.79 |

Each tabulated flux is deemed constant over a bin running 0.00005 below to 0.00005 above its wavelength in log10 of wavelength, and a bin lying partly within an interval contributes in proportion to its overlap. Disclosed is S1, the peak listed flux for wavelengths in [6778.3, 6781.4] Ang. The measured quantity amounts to 14.17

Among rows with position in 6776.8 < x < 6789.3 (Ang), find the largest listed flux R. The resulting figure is 14.55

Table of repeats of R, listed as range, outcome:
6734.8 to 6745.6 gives 15.76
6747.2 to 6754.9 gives 14.32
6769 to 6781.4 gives 14.3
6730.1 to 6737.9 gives 14.42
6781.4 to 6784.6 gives 14.08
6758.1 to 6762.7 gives 15.08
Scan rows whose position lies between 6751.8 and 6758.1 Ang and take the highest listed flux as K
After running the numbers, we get 14.32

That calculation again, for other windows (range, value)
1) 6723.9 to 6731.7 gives 14.56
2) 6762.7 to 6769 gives 15.09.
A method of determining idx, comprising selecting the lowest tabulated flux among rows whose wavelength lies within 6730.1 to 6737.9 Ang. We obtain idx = 12.98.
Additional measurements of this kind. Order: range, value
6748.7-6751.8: 13.64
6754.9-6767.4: 13.55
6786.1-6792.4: 13.25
